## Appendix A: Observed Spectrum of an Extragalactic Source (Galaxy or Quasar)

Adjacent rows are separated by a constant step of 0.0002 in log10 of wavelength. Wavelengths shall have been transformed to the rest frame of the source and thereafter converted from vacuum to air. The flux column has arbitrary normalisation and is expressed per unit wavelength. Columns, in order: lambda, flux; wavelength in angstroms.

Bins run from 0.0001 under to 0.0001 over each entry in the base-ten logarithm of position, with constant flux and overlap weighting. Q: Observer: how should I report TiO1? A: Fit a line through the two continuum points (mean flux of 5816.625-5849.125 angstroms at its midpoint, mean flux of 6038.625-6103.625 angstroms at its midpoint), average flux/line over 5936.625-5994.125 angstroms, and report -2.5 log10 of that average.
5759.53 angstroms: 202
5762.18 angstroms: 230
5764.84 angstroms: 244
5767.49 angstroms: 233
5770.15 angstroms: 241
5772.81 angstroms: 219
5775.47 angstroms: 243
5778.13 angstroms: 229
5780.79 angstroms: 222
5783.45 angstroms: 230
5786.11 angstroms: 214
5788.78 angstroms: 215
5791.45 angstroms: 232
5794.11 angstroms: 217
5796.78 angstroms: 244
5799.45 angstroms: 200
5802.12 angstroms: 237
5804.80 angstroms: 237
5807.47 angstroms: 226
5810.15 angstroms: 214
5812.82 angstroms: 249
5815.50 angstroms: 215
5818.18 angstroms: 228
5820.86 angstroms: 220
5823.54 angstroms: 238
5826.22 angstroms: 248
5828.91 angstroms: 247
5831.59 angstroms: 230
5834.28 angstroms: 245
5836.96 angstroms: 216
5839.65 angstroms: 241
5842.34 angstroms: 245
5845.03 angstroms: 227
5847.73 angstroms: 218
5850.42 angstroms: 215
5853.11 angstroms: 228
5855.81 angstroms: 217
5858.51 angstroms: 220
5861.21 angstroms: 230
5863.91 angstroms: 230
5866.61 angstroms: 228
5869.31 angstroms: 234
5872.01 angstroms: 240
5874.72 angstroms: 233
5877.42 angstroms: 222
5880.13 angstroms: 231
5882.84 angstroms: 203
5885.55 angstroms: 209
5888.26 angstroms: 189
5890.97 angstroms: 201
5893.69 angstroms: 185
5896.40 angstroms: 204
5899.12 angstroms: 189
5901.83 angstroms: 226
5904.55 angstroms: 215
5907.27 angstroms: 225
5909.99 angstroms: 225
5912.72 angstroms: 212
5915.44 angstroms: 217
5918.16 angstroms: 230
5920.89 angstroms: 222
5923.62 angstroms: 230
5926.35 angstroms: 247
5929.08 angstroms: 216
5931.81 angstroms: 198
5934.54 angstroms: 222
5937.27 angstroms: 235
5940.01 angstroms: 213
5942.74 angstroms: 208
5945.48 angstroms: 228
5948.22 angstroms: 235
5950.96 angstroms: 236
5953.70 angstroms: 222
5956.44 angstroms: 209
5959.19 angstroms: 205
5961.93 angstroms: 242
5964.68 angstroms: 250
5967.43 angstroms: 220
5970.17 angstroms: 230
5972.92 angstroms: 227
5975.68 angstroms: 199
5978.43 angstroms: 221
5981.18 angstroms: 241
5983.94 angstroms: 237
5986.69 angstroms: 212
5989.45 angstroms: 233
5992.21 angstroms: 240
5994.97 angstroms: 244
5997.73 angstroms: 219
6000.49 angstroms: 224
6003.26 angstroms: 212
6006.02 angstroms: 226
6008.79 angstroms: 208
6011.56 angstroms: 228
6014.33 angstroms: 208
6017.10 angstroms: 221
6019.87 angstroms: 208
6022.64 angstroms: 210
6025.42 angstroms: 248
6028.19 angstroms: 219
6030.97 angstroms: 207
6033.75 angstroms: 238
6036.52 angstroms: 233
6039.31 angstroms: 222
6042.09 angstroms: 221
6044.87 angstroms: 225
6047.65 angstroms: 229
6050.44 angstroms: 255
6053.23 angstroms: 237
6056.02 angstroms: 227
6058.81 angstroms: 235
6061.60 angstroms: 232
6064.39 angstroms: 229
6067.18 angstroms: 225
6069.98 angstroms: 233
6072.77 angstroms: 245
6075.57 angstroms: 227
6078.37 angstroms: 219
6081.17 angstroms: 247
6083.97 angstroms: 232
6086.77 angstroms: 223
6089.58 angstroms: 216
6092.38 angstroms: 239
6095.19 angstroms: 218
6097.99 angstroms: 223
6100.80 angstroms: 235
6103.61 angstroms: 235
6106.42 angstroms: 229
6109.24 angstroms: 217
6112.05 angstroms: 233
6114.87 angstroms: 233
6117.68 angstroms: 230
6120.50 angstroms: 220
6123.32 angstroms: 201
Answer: 0.028 mag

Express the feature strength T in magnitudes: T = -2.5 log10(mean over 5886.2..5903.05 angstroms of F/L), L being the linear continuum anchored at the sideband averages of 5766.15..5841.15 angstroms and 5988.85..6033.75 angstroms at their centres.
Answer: 0.14 mag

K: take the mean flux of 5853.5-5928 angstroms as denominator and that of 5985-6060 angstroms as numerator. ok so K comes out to 1.03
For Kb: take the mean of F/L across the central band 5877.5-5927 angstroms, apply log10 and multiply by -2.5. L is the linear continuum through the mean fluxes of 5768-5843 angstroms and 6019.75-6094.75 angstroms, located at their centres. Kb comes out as 0.08 mag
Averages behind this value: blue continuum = 230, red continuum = 229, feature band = 214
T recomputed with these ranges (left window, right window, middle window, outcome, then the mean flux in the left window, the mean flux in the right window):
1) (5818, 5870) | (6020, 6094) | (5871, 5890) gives 0.062 mag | 230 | 229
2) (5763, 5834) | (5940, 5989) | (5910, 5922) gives 0.027 mag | 230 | 225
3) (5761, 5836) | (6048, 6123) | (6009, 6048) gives 0.039 mag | 230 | 230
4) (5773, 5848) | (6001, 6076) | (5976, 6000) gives -0.011 mag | 230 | 226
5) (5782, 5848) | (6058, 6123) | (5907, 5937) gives 0.032 mag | 229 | 229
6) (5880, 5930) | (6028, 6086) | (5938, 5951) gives -0.024 mag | 214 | 230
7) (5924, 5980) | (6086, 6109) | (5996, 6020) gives 0.033 mag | 223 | 227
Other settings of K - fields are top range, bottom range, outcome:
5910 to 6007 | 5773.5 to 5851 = 0.98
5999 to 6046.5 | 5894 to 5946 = 1.01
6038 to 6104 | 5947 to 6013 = 1.02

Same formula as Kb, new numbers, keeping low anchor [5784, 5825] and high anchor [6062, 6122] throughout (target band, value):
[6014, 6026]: 0.050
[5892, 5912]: 0.086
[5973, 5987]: 0.022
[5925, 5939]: 0.019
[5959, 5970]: -0.021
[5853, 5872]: -0.005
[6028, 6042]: 0.021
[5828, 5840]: -0.042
